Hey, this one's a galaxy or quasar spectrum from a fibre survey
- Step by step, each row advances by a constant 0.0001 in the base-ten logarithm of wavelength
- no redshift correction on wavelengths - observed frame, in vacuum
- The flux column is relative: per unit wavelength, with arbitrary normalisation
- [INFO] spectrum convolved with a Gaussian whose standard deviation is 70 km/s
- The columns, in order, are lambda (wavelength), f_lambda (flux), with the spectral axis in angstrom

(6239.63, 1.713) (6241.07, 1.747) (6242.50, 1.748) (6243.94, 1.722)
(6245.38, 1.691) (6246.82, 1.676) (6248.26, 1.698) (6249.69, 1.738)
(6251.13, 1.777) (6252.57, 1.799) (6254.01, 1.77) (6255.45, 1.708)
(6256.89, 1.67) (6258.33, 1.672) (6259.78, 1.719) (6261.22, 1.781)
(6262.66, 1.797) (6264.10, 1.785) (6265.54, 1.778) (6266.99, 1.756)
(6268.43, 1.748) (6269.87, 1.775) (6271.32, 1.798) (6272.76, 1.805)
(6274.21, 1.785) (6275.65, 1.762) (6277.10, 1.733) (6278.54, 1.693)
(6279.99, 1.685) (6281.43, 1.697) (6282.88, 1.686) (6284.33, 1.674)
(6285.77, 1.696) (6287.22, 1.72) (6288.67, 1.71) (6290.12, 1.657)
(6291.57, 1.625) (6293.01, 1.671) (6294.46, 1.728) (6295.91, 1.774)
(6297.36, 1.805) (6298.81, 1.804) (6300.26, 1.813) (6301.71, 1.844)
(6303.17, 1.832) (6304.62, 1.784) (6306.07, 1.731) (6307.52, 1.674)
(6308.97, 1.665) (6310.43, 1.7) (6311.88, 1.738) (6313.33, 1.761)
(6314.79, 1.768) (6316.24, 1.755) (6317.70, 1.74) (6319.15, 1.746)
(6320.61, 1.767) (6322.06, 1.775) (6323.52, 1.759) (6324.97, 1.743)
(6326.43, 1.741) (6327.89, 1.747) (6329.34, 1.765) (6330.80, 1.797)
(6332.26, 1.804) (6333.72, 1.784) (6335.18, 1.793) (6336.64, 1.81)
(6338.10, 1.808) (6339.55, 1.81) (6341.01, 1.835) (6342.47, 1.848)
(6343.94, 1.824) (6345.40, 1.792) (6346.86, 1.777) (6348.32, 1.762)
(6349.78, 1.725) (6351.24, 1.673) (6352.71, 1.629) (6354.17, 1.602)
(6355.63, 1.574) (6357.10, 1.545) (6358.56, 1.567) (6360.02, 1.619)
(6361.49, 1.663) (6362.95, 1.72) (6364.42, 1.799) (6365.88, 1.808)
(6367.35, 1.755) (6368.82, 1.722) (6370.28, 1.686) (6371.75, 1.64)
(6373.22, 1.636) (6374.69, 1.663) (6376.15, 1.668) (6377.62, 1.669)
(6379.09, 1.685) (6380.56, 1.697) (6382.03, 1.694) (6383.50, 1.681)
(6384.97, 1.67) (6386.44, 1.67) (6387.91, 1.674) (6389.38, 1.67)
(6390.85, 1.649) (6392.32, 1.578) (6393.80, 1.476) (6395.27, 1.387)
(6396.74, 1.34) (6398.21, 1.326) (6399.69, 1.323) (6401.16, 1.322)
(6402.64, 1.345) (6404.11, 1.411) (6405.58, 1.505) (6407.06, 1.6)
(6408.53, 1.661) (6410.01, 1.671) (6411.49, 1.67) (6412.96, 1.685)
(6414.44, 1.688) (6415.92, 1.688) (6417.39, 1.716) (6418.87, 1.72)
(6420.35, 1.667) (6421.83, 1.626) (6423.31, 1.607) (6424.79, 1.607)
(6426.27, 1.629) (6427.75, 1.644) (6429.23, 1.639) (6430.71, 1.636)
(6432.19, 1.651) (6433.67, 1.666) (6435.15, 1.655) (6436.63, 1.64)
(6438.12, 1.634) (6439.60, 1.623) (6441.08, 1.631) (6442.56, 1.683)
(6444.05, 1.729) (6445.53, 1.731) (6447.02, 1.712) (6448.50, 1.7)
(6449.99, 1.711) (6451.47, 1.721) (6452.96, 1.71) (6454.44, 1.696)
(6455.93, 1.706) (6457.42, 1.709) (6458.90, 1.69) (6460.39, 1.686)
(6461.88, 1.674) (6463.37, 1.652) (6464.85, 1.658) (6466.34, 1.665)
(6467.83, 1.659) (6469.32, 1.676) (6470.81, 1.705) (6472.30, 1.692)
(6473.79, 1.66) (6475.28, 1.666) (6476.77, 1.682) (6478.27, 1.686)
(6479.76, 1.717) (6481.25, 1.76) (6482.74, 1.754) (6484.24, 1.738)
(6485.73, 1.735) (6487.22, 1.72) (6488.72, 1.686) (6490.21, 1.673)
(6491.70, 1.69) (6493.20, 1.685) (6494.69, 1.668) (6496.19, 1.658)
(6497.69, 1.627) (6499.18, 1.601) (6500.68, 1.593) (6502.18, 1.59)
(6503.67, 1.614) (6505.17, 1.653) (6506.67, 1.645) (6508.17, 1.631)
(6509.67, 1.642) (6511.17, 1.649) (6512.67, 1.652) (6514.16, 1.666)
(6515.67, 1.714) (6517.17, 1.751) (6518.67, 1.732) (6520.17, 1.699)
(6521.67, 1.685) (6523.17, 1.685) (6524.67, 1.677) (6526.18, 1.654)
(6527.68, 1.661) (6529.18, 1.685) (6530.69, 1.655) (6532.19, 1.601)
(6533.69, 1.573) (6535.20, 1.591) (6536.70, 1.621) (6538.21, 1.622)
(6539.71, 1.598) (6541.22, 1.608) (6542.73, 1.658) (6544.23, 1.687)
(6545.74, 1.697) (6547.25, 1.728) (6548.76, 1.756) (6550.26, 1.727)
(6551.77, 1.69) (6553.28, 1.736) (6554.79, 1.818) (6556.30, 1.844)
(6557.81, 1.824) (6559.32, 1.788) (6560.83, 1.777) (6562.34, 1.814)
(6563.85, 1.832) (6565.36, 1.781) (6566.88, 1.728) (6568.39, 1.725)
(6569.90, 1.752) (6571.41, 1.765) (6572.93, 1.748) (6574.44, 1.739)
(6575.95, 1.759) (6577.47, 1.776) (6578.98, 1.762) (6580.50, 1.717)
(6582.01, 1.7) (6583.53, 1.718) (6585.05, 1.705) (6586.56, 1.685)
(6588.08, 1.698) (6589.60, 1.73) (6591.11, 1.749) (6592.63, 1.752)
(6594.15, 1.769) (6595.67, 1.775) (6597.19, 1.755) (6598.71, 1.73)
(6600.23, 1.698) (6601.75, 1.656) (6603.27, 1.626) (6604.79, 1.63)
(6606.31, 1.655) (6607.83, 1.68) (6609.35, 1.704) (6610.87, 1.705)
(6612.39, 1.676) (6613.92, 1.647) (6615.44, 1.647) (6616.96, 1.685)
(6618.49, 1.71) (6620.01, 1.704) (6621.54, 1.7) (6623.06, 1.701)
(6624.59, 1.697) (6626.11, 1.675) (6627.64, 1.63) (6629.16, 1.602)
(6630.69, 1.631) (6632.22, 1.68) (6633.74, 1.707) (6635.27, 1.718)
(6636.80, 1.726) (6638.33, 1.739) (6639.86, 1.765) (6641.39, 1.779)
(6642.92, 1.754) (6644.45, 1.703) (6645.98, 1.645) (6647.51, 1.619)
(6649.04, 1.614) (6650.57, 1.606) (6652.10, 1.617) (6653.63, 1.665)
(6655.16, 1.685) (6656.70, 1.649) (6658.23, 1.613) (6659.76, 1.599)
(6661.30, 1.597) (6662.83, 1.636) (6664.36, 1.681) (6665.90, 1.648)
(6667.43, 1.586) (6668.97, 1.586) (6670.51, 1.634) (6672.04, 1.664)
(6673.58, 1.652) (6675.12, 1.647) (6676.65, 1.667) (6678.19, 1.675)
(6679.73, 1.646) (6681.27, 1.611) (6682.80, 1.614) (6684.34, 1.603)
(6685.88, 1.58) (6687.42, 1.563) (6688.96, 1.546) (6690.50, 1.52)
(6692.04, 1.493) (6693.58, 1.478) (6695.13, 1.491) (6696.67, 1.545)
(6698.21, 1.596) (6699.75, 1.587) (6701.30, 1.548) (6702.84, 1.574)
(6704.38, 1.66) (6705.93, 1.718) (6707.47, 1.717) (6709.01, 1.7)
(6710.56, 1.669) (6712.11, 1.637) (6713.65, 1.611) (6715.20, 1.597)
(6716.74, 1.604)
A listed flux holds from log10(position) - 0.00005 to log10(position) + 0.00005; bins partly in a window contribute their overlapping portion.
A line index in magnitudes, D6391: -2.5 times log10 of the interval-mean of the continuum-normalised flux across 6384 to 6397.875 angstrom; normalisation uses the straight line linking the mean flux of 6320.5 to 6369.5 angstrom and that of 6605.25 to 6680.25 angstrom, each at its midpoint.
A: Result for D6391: 0.108 mag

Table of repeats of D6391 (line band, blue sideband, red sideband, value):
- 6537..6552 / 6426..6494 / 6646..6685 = -0.01 mag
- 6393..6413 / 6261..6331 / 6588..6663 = 0.17 mag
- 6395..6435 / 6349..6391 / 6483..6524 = 0.06 mag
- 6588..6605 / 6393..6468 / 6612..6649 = -0.03 mag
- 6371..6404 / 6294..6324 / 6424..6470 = 0.10 mag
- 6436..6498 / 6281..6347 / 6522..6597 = 0.03 mag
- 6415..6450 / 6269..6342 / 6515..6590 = 0.04 mag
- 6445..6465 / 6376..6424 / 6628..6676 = -0.06 mag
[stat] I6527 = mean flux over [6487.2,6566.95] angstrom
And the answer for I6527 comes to 1.69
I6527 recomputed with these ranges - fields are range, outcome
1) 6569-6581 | 1.75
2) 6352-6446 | 1.62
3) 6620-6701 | 1.64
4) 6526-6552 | 1.66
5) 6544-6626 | 1.73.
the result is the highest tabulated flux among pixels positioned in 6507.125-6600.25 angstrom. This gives 1.844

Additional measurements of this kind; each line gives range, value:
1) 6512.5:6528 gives 1.751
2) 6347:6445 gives 1.808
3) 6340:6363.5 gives 1.848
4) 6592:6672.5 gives 1.779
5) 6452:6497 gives 1.76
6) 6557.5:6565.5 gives 1.832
